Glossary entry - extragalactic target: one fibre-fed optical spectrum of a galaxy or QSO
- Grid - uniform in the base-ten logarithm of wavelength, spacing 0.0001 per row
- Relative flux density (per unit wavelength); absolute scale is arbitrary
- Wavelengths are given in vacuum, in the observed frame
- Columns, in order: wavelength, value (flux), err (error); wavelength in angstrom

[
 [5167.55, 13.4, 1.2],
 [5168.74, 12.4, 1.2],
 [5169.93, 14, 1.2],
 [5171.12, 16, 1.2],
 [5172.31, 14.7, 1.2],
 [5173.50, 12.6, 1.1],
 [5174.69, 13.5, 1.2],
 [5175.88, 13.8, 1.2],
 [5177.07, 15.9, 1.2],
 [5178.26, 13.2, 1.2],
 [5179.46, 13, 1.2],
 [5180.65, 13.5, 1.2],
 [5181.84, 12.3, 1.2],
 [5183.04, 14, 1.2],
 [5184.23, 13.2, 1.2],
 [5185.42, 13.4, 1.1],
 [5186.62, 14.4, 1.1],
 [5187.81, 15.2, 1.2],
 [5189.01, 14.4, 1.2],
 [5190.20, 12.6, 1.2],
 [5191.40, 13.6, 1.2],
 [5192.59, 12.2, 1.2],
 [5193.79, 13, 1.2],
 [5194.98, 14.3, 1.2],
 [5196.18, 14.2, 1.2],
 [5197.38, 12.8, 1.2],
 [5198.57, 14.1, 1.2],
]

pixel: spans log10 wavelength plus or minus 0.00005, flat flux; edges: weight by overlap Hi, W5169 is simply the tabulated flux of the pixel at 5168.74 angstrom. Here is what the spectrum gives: 12.4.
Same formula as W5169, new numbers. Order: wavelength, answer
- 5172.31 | 14.7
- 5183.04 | 14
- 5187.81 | 15.2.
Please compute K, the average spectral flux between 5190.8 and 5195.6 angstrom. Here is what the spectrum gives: 13.3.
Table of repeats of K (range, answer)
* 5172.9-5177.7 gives 14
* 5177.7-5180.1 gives 13.1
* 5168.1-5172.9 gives 14.3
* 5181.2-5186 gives 13.2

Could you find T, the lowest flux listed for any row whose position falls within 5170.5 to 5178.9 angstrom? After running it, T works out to 12.6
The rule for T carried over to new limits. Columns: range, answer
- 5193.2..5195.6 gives 13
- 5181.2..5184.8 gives 12.3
